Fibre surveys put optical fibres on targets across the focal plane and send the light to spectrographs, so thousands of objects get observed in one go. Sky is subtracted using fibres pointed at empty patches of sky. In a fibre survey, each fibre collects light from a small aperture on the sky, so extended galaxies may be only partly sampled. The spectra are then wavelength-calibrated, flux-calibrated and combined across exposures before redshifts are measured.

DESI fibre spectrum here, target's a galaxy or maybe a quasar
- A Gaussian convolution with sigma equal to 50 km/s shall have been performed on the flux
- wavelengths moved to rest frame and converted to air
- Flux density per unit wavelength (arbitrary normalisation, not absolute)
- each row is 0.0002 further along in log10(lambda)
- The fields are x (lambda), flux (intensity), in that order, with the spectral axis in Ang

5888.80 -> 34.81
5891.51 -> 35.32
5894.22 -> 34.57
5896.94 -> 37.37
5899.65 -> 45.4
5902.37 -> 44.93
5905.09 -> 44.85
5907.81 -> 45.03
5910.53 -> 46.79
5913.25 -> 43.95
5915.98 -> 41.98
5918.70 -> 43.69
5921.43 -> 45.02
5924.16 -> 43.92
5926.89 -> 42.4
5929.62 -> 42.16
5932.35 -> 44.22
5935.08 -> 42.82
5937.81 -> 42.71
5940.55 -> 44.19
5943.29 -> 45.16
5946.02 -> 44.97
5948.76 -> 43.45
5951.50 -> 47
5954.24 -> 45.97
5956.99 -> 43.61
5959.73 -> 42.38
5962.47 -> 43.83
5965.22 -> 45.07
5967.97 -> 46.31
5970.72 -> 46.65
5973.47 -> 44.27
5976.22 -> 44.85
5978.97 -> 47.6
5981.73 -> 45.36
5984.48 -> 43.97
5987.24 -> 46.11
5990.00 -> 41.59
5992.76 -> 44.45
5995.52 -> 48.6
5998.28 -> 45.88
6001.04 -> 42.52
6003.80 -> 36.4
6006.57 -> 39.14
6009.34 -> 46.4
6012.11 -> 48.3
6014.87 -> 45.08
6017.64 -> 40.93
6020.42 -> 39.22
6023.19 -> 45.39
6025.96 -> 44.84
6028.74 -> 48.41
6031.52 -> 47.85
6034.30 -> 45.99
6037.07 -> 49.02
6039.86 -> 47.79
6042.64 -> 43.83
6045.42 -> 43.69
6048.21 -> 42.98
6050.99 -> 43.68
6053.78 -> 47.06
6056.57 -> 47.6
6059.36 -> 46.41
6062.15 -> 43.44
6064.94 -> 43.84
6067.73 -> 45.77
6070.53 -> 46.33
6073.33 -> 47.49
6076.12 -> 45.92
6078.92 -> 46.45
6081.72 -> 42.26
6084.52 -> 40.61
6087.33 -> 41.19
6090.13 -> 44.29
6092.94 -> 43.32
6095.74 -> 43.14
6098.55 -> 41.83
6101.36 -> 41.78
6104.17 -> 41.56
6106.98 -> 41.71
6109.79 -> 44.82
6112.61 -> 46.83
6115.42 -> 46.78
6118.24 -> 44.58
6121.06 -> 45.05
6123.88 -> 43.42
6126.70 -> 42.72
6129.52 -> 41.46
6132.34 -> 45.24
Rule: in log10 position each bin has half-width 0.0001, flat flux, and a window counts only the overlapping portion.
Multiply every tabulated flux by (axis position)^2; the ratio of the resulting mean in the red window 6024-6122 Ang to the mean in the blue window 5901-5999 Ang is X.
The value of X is 1.0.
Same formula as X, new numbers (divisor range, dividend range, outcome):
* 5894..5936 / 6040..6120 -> 1.08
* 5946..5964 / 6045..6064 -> 1.05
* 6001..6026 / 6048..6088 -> 1.07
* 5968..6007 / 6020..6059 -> 1.05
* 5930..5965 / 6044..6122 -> 1.05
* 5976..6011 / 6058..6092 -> 1.04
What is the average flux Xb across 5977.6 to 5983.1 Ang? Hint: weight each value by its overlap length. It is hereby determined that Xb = 46.4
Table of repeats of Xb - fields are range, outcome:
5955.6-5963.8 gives 43.3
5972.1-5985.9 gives 45.2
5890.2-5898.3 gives 35.8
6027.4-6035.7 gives 47.4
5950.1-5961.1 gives 44.7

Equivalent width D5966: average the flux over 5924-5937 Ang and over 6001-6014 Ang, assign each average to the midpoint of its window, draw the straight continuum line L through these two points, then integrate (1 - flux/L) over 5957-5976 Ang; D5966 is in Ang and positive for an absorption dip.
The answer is -0.80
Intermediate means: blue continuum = 43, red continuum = 42.7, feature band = 44.7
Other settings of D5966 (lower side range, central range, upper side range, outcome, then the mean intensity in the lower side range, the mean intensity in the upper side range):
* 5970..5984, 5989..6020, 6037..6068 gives 1.4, 45.6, 45.3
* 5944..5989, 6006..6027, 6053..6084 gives 0.7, 45.1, 45.5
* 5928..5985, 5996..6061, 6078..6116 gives -1.3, 44.6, 43.2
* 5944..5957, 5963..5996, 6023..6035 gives 0.3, 45.2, 46.6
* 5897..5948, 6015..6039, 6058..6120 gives -0.7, 43.9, 44.1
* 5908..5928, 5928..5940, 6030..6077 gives 0.3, 44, 45.8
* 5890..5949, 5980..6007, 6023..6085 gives 0.5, 42.9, 45.6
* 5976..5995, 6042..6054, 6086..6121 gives 0.1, 45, 43.6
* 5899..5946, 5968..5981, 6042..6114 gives -0.5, 44.1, 44.1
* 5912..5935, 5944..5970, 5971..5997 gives -0.2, 43.4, 45.3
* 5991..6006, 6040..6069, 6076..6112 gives -1.2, 43.3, 43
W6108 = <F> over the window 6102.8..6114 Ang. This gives 43.7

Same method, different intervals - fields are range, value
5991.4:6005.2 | 43.6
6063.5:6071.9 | 45.3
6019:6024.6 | 42.3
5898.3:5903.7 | 45.1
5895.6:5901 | 41.4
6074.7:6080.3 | 46.2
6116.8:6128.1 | 43.9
